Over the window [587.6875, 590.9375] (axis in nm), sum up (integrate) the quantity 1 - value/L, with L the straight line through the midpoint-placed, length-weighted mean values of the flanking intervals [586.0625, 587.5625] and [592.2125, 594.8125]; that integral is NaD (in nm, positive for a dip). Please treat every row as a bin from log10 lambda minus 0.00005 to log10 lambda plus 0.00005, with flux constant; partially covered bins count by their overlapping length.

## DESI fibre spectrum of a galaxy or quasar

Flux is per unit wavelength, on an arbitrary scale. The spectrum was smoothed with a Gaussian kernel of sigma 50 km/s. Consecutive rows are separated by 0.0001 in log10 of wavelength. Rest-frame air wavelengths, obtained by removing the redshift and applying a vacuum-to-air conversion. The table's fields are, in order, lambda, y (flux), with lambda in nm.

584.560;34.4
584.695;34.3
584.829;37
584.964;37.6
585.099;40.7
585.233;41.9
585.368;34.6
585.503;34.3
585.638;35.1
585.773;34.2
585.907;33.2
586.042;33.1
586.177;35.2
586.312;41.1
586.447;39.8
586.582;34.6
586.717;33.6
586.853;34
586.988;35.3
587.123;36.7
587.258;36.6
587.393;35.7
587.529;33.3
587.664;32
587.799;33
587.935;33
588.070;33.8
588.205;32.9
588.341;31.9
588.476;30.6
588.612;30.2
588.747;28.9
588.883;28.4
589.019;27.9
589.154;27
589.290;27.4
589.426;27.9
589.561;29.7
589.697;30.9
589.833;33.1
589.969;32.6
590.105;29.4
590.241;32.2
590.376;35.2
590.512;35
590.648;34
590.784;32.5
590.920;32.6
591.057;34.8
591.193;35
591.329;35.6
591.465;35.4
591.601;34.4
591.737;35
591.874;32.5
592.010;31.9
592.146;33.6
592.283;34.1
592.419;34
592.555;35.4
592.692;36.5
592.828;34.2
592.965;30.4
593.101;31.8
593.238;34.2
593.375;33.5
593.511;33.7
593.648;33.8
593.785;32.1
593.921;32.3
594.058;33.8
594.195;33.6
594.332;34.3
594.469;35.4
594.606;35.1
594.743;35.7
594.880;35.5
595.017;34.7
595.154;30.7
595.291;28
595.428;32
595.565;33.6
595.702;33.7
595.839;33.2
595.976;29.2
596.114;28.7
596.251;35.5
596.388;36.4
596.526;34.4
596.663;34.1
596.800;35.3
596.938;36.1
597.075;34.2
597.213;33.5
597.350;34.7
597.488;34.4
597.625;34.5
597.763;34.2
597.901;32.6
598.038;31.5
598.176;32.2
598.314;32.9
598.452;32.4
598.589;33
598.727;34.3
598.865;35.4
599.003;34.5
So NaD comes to 0.36 nm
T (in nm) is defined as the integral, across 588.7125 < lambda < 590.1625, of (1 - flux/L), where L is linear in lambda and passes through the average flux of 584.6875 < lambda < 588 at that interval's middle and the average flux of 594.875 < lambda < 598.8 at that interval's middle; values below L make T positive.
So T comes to 0.23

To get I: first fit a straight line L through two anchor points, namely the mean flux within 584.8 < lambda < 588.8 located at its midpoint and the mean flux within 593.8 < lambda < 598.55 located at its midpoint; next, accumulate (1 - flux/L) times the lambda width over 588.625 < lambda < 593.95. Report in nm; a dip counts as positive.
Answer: 0.25 nm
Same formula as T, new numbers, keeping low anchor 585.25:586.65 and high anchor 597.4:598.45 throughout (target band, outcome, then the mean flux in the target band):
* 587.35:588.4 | 0.06 nm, 33.1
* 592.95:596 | 0.07 nm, 33.2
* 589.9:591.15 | 0.06 nm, 33.2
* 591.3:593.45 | 0.03 nm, 33.9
